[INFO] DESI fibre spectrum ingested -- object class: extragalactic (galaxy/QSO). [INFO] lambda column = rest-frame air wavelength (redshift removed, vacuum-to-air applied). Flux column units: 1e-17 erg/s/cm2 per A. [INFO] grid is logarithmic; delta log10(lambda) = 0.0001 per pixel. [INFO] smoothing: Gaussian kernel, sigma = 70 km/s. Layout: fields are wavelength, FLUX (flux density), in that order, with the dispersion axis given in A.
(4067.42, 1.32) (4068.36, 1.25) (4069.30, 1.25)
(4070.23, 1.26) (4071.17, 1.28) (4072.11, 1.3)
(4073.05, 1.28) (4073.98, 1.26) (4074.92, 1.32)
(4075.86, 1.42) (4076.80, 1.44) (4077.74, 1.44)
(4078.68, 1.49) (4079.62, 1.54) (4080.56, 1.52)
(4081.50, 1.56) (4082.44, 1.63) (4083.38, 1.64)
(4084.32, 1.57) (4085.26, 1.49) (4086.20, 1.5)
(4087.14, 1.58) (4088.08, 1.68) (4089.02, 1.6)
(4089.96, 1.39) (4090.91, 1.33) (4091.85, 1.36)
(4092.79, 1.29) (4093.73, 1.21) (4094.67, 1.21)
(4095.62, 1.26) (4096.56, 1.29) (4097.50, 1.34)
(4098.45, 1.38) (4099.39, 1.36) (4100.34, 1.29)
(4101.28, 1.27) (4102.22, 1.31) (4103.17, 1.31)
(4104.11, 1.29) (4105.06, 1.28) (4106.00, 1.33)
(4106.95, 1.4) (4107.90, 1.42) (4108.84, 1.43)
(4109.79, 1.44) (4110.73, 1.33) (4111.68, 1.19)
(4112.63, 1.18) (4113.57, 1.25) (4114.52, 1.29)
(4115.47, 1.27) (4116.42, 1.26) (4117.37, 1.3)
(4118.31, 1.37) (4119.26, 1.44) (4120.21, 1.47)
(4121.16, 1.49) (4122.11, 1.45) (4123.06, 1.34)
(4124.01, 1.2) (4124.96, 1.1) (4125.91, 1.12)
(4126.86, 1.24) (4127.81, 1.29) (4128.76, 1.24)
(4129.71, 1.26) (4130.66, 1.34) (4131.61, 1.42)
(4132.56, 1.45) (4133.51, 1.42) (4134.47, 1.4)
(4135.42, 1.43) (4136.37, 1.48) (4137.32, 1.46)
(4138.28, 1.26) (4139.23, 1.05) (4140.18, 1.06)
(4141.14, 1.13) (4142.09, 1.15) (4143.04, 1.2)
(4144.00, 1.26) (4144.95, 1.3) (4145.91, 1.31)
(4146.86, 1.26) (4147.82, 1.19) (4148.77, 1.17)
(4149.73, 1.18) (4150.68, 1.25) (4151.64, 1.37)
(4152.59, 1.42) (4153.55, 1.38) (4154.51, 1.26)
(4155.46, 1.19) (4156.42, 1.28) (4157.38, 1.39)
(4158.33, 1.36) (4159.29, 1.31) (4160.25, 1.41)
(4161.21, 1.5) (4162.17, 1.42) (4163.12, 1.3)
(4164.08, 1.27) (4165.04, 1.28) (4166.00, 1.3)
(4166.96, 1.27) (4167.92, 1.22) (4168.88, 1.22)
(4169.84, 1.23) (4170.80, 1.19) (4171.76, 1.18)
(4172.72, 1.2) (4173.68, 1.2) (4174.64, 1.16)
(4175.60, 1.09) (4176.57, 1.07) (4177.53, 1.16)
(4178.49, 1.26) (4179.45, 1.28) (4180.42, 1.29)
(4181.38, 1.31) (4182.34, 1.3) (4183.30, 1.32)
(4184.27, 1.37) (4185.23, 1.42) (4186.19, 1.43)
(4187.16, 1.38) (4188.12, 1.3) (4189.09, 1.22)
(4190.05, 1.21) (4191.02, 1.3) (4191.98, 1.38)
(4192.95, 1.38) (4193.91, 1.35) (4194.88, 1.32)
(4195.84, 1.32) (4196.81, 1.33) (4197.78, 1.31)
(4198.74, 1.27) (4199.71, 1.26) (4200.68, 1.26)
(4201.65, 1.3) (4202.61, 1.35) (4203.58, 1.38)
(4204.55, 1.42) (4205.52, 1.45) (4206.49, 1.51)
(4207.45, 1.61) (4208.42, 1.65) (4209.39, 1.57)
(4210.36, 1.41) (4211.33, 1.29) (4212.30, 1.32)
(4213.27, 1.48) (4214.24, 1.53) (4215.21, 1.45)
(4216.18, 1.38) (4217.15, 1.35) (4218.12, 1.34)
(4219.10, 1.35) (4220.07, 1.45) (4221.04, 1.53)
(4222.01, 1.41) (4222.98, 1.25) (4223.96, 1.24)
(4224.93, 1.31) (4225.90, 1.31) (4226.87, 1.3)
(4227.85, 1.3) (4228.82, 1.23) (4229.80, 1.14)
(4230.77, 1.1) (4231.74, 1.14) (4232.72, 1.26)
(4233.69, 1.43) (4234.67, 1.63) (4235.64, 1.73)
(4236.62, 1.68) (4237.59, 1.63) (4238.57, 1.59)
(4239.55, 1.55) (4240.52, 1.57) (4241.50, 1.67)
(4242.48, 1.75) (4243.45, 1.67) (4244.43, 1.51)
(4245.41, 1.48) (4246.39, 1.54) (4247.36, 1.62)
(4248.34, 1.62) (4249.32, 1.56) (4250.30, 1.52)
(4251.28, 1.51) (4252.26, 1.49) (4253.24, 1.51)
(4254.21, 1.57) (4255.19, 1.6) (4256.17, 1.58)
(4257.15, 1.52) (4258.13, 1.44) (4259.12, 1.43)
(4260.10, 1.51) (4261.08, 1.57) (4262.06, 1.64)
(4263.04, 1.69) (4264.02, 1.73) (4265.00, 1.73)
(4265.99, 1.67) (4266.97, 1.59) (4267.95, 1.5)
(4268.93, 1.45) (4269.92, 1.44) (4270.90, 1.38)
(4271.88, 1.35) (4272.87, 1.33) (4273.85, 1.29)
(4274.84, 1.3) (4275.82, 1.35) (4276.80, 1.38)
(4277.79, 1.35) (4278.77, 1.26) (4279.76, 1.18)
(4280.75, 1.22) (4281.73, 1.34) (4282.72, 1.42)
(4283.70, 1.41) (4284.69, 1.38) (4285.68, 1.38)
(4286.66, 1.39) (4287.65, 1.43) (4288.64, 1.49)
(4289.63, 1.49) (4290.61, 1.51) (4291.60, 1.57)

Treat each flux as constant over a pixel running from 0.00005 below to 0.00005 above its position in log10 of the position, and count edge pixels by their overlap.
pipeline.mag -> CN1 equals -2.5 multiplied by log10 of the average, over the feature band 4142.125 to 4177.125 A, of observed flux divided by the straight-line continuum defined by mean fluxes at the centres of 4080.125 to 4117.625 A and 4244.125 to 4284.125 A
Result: 0.12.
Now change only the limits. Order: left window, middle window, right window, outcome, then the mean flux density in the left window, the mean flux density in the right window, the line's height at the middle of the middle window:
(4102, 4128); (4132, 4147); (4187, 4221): 0.034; 1.31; 1.38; 1.33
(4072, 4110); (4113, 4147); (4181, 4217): 0.075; 1.4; 1.37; 1.39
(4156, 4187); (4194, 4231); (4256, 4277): 0.007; 1.28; 1.49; 1.37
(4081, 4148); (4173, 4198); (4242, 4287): 0.098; 1.34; 1.48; 1.41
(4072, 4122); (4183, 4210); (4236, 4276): 0.085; 1.38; 1.54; 1.48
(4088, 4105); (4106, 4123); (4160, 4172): -0.023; 1.33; 1.29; 1.32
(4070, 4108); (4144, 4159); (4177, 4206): 0.051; 1.39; 1.32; 1.35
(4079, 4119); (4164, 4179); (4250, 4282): 0.177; 1.38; 1.47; 1.42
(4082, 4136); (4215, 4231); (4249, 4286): 0.088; 1.36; 1.46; 1.43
